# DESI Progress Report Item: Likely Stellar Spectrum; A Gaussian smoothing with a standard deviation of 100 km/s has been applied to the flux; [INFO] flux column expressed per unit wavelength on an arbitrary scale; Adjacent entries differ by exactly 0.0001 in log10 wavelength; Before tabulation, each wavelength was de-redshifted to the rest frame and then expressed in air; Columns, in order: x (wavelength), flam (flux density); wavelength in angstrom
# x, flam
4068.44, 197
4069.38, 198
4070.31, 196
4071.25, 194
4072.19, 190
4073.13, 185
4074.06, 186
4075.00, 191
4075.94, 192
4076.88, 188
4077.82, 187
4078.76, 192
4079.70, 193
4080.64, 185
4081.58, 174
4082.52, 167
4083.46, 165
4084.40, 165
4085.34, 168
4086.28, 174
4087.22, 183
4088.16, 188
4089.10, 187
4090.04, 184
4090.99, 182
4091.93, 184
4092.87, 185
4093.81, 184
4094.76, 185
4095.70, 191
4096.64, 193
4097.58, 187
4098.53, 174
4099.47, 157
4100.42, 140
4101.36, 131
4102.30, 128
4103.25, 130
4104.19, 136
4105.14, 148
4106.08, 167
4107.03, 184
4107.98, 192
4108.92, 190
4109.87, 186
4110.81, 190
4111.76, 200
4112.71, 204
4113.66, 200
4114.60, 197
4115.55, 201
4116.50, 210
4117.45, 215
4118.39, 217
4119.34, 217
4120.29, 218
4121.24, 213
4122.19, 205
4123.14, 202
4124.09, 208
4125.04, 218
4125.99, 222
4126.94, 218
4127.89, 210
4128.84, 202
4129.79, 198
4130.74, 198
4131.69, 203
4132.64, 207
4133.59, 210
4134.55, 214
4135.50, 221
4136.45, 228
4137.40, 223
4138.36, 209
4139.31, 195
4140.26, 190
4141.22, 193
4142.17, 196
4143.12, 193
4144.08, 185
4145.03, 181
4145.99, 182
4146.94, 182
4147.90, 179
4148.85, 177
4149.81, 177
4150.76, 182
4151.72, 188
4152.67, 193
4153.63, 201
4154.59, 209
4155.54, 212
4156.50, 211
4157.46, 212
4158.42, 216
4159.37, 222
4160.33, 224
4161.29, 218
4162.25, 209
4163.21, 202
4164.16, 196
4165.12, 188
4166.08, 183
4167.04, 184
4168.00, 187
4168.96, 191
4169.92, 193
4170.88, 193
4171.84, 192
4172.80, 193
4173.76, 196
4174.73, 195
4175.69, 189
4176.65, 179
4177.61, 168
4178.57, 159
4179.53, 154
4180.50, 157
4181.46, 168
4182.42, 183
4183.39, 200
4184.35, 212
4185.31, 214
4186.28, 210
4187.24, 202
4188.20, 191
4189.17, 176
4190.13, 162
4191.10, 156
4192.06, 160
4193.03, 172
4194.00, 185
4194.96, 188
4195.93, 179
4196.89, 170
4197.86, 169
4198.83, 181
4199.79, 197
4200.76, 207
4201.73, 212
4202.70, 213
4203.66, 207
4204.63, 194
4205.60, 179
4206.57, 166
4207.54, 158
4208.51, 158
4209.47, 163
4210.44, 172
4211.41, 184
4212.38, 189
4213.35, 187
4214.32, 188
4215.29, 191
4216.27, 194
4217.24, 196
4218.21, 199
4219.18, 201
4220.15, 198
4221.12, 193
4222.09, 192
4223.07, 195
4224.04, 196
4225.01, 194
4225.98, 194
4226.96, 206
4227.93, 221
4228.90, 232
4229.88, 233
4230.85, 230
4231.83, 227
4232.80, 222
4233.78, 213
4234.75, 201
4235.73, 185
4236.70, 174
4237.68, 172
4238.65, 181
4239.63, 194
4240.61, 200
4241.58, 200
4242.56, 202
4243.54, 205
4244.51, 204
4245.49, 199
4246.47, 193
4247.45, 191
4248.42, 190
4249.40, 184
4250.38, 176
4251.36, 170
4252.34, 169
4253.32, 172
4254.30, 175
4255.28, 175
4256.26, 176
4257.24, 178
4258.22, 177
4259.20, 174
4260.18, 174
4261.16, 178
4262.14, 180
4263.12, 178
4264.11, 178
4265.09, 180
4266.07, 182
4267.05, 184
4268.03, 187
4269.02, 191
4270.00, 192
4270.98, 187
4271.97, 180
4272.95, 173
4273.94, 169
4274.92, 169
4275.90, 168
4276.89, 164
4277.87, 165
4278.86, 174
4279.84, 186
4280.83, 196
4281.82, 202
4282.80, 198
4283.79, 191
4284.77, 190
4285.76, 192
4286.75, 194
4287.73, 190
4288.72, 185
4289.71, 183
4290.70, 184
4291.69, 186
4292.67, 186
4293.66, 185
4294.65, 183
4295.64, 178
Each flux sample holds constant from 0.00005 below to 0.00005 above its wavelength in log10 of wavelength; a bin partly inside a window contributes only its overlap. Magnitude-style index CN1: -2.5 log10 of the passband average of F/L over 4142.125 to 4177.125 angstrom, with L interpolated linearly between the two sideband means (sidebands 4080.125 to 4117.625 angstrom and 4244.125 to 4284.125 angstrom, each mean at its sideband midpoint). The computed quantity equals -0.09 mag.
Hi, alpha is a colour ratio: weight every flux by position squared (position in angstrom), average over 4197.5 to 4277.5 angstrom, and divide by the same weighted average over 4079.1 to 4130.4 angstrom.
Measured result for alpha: 1.1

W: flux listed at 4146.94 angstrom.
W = 182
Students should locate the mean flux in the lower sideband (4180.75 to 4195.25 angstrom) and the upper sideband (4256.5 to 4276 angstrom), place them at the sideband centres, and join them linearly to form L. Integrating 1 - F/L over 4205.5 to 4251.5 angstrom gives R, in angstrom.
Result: -3.0 angstrom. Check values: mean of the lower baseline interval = 185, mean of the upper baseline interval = 179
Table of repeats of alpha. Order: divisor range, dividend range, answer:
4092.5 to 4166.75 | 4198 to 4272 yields 1.03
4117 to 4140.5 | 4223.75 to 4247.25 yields 1.01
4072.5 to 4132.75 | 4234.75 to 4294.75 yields 1.06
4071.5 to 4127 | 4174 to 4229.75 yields 1.06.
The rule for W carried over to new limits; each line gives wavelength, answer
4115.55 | 201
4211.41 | 184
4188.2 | 191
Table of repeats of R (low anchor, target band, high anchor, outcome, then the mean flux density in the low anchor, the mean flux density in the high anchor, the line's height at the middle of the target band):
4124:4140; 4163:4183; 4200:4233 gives 2.0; 211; 197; 204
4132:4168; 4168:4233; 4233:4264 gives 0.8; 200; 185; 192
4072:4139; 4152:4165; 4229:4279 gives -1.4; 190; 187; 189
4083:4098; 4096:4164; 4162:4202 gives -4.4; 182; 185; 183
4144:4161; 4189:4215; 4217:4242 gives 2.5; 197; 202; 200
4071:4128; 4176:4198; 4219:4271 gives 1.2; 186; 192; 189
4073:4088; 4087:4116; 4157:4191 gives 1.0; 181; 192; 183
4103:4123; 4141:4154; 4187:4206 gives 0.2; 192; 185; 189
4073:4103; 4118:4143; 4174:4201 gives -4.2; 177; 181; 179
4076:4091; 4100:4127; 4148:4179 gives -0.4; 180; 195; 186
